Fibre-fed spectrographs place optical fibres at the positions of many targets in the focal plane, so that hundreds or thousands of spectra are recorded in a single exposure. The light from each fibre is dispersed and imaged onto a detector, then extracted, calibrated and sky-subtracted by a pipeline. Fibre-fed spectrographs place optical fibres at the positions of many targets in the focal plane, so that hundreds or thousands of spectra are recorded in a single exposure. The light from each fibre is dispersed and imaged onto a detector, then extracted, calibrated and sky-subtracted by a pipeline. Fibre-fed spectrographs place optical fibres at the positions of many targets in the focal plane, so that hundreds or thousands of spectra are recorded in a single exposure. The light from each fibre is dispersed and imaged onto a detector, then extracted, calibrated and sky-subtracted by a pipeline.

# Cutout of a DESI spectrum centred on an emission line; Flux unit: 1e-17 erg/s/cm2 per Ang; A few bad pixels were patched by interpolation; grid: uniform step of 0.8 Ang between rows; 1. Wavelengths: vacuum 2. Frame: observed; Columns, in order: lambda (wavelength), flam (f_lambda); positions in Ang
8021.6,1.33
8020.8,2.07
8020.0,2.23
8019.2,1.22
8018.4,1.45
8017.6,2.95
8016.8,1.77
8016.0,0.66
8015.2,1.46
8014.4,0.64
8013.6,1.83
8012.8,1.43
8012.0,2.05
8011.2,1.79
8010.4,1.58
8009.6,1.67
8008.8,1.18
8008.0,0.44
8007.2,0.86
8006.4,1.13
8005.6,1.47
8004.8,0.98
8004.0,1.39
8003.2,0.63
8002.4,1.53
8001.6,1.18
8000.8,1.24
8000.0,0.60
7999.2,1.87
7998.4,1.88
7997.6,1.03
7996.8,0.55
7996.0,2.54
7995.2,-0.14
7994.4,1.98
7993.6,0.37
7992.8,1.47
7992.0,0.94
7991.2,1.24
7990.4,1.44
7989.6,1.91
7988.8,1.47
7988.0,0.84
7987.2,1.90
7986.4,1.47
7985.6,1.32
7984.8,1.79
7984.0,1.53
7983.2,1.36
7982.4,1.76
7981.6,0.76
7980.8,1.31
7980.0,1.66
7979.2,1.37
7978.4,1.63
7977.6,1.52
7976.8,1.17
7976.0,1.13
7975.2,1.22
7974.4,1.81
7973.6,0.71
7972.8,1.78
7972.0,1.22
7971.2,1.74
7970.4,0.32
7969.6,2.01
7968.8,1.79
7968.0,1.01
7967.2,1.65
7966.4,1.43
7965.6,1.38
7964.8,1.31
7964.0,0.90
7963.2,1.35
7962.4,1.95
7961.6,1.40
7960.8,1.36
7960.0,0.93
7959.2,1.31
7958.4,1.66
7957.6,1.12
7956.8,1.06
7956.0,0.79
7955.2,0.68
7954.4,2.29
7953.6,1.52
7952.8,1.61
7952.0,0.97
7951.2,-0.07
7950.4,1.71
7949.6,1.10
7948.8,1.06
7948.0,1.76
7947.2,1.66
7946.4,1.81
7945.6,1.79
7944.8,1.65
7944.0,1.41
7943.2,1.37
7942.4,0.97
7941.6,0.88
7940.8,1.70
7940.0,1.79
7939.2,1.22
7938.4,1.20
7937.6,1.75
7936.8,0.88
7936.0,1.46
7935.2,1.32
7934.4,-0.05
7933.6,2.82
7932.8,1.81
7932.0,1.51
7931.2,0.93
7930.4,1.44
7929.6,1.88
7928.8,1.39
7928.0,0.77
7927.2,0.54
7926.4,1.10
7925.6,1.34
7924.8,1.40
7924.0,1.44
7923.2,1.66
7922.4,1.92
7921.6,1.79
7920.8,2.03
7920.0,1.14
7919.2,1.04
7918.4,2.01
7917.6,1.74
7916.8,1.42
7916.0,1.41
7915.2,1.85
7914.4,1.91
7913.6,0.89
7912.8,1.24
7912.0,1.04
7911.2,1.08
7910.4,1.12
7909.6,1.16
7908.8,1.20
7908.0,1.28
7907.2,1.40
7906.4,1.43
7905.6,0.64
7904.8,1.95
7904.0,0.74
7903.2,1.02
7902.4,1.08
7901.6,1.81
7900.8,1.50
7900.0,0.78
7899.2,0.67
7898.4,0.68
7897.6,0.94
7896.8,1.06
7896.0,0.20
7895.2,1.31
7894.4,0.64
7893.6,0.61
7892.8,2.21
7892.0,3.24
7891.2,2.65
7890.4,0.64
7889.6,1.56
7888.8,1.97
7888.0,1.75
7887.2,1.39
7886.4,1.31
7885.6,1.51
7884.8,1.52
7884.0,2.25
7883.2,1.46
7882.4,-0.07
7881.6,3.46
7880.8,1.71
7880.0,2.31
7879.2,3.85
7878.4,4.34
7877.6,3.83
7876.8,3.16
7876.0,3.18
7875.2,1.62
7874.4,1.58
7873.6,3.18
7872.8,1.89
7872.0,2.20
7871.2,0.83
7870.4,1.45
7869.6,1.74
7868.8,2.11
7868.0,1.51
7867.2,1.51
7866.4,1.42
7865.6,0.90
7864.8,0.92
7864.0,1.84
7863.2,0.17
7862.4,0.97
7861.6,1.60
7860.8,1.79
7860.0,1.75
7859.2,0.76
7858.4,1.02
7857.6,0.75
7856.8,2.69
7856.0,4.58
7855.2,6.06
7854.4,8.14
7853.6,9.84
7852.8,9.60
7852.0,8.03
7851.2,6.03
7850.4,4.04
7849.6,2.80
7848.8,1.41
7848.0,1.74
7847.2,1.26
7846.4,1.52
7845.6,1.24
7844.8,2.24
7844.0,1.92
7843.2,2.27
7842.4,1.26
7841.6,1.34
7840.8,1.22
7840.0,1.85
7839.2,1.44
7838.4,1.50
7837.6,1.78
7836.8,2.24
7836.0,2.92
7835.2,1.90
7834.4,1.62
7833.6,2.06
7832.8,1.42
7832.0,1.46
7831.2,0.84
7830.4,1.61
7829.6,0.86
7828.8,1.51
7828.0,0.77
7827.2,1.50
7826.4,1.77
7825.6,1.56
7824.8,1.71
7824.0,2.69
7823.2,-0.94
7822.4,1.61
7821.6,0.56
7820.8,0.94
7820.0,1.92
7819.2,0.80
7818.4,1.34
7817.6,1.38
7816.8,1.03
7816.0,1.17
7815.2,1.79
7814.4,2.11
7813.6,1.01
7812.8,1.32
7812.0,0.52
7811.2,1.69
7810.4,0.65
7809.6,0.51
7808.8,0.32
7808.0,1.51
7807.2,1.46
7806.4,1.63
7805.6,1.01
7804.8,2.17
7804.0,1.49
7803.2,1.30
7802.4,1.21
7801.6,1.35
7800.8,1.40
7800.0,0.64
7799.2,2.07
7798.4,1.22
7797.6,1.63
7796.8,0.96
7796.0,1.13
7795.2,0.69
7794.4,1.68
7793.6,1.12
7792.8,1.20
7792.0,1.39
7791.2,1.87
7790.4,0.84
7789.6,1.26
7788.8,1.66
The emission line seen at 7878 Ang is [N II] 6583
